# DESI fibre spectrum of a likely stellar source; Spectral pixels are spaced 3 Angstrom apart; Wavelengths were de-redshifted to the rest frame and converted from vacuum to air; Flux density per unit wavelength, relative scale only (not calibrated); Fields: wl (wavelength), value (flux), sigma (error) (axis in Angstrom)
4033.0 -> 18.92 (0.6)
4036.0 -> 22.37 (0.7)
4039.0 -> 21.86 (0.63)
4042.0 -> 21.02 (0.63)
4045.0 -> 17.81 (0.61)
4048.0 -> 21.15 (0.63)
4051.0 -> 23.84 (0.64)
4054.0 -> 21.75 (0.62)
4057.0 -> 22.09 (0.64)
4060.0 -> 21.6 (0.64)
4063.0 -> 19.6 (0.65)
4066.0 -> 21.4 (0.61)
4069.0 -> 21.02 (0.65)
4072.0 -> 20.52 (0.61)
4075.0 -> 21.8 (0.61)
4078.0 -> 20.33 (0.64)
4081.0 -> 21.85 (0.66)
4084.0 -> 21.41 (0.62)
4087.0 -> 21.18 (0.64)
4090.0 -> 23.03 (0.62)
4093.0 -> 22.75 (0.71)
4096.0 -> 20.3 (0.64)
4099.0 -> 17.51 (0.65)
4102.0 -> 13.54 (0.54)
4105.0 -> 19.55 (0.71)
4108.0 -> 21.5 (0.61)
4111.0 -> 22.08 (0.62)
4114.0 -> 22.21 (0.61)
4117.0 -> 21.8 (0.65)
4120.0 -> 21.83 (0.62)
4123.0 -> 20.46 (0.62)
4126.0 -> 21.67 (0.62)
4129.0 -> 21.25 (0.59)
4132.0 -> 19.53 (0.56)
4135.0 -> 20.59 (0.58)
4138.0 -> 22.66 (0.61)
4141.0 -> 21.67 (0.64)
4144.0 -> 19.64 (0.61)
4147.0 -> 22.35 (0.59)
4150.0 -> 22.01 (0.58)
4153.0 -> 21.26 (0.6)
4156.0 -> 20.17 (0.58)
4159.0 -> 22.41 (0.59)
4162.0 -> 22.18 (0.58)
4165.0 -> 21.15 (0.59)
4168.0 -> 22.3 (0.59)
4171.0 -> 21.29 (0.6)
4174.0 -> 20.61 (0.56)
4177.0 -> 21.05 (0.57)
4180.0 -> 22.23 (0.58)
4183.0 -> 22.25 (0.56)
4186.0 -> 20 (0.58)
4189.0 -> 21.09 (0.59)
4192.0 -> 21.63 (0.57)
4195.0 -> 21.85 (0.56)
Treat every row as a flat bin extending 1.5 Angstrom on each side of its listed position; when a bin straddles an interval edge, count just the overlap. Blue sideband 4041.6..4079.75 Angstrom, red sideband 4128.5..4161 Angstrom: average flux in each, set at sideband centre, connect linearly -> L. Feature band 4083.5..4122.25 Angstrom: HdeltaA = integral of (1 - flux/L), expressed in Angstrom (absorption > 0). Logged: 0.95 Angstrom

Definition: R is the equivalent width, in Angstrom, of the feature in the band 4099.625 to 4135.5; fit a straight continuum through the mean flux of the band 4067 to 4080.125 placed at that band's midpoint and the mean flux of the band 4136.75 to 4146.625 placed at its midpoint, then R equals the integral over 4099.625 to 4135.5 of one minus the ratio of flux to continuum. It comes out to 1.41 Angstrom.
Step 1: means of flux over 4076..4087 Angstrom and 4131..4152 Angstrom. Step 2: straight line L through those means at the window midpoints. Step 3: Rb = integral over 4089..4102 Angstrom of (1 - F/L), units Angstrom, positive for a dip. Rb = 0.77 Angstrom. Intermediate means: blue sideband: 21.2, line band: 20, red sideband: 21.2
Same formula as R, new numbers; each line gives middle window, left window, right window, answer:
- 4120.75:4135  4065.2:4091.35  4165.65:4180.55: 0.4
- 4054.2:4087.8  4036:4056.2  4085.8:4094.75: 1.1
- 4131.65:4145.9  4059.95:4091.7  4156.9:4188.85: 0.3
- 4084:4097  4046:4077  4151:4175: -0.3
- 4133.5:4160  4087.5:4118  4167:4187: -0.5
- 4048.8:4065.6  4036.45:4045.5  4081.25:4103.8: -1.0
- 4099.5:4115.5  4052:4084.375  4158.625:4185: 1.3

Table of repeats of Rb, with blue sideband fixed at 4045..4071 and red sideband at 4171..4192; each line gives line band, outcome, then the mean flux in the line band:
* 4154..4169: -0.25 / 21.6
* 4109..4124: -0.30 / 21.7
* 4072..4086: 0.04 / 21.3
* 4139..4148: 0.01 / 21.2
